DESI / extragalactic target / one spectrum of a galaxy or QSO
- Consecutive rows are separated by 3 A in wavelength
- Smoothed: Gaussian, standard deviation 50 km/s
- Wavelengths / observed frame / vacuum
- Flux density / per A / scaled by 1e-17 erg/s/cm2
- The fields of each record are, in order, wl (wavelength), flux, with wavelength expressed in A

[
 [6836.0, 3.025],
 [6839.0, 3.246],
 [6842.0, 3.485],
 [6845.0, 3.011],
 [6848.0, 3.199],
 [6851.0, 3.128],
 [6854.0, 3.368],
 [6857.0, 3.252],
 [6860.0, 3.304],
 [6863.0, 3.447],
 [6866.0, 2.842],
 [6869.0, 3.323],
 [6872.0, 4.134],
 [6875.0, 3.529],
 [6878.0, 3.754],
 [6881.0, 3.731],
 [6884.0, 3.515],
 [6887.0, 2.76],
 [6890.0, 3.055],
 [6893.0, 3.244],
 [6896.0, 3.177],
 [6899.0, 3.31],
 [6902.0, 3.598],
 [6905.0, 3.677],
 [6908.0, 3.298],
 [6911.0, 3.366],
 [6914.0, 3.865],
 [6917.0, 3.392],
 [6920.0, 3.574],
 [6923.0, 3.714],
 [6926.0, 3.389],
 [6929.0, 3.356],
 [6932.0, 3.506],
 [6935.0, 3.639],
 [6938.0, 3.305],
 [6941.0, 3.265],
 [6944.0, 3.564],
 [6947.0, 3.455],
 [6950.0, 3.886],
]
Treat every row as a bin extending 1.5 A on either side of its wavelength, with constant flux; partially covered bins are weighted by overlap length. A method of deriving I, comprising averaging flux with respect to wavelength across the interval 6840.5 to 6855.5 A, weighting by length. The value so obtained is 3.24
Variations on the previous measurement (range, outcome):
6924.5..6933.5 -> 3.42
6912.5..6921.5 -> 3.61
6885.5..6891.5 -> 2.91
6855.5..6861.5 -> 3.28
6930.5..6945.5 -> 3.46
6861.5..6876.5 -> 3.46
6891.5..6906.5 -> 3.4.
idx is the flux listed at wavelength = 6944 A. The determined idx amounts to 3.564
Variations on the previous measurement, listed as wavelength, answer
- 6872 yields 4.134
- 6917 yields 3.392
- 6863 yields 3.447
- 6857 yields 3.252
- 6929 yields 3.356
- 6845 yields 3.011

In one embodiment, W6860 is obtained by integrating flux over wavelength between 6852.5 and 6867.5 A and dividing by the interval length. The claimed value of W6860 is 3.24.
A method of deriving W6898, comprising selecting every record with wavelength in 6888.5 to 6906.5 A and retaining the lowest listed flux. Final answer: 3.055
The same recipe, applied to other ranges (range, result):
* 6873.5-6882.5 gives 3.529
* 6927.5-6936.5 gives 3.356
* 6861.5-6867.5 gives 2.842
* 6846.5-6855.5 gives 3.128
